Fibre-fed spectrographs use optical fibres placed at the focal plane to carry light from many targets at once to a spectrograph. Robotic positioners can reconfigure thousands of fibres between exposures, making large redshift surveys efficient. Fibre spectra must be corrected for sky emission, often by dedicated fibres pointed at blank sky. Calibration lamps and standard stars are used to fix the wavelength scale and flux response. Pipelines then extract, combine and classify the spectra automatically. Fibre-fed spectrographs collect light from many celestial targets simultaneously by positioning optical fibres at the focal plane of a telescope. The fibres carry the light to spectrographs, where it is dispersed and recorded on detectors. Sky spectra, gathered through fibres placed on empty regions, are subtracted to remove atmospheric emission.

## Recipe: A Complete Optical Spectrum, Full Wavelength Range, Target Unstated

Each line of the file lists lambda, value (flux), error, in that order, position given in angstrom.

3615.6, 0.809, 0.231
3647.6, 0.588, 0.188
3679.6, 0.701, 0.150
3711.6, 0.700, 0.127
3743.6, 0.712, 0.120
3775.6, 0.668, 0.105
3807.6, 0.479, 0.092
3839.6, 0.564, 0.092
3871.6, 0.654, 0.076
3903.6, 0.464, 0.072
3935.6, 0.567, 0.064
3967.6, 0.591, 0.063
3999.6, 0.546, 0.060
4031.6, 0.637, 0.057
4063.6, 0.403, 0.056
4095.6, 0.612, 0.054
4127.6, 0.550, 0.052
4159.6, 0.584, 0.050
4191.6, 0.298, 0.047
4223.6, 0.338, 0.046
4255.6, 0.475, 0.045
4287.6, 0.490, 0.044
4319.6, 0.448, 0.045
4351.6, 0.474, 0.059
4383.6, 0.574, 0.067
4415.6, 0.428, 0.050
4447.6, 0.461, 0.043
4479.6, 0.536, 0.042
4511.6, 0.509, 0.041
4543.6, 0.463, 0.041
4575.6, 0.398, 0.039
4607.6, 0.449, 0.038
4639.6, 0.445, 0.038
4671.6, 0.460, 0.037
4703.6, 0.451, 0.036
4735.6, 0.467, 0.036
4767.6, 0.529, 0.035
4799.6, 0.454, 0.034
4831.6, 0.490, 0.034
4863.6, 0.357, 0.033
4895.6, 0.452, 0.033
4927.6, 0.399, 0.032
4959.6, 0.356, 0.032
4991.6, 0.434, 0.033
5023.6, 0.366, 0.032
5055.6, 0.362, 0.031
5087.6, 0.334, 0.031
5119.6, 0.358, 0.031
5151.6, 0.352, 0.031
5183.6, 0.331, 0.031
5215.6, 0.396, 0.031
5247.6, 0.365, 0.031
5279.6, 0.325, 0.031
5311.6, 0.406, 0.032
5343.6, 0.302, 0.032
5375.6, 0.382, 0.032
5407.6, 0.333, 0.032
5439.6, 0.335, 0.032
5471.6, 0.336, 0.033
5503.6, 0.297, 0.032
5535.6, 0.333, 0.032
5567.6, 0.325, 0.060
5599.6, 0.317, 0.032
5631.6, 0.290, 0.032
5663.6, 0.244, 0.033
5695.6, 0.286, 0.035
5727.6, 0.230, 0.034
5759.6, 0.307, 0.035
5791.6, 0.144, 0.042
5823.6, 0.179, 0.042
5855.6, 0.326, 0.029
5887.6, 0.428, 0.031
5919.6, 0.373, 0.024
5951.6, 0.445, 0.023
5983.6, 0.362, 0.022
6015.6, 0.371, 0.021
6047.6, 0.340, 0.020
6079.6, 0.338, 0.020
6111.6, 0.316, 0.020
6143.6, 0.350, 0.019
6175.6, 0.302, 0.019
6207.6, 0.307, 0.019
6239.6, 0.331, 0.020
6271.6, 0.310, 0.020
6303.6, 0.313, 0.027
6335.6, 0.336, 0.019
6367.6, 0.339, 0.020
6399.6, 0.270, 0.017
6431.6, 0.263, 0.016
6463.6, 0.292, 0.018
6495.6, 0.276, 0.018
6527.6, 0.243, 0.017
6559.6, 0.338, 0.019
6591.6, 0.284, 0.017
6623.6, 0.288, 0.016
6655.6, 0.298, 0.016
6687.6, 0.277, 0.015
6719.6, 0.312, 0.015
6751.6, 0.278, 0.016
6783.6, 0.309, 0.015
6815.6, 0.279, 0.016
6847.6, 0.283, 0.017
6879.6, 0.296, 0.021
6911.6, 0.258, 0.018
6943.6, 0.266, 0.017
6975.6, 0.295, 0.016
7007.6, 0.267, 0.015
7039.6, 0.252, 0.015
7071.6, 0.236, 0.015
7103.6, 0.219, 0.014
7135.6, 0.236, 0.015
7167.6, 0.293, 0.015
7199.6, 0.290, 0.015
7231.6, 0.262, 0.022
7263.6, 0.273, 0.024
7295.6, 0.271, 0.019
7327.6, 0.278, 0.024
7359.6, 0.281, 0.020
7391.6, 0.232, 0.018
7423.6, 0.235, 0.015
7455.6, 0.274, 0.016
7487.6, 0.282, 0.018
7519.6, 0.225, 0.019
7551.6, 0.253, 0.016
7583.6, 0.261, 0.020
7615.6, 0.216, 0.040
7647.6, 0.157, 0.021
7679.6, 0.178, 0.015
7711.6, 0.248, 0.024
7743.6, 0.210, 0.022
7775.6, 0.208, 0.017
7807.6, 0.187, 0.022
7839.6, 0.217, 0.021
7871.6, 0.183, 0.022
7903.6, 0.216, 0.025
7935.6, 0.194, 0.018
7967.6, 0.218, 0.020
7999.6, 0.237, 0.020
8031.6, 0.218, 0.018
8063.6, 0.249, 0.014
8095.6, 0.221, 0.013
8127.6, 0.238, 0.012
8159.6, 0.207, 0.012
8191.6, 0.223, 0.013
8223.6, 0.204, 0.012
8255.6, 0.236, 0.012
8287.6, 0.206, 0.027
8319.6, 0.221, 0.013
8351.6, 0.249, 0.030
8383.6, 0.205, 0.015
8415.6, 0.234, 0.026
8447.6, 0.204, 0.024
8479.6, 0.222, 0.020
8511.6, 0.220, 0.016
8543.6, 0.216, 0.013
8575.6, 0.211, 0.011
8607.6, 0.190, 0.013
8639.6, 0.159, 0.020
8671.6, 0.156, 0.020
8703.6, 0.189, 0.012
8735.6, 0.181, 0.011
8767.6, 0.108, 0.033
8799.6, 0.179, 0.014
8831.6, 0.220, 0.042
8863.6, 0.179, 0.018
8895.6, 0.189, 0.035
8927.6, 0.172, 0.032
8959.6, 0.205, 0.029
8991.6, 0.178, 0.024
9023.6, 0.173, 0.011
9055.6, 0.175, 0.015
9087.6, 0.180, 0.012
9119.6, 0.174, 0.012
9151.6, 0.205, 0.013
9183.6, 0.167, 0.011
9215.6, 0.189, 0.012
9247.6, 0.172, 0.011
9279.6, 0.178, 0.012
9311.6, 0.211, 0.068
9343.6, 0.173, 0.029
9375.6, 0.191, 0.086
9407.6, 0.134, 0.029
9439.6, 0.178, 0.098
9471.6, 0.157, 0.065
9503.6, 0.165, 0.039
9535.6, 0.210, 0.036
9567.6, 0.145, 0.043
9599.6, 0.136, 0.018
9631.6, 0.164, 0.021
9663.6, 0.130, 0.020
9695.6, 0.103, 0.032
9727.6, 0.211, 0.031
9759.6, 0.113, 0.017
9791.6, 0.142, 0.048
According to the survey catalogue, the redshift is 0.533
